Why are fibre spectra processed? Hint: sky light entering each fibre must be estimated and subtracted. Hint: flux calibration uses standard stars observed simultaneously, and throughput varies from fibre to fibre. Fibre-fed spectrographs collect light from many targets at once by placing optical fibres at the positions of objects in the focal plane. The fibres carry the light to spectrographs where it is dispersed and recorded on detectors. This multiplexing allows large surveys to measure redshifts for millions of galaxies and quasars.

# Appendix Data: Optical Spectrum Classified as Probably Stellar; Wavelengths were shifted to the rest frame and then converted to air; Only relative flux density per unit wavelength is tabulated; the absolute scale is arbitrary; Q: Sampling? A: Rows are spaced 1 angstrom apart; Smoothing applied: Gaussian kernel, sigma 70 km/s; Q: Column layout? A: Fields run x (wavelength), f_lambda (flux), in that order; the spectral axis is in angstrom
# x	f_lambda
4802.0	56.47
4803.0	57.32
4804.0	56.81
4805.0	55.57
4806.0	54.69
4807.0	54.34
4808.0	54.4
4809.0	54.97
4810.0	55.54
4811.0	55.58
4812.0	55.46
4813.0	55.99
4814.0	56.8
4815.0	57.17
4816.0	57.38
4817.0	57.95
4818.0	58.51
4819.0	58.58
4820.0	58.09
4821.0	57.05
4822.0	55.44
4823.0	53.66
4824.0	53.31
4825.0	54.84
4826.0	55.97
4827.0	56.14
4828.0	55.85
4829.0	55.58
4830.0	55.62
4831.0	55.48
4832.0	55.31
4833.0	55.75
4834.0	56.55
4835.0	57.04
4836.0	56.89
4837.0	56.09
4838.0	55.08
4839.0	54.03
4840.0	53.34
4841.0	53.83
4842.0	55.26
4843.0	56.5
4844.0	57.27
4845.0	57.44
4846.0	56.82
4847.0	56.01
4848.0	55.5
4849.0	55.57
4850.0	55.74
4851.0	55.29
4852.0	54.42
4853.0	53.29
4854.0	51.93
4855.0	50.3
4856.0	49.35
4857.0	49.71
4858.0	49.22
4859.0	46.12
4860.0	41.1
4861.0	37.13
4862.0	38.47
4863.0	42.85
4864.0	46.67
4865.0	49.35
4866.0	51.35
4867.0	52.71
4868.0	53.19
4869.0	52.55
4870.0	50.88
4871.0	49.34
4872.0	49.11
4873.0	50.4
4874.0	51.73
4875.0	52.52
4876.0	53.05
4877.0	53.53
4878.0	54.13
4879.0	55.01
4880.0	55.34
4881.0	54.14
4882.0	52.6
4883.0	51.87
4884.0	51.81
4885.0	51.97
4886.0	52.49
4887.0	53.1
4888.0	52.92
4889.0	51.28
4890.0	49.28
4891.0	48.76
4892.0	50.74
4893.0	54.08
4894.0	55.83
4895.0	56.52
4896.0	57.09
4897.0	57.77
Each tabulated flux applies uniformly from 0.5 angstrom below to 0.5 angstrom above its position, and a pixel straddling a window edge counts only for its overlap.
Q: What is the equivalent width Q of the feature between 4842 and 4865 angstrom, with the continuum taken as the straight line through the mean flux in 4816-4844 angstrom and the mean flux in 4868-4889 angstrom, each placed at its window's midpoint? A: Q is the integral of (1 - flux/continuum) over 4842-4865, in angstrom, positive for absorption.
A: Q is 1.5 angstrom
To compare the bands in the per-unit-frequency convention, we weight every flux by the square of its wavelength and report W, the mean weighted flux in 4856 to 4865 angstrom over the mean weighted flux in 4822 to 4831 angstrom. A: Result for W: 0.8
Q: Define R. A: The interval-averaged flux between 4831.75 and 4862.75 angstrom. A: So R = 52.7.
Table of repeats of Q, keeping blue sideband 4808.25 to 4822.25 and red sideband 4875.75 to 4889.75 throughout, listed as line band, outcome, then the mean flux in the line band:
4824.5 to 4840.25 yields 0.04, 55.6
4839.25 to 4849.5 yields -0.11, 55.7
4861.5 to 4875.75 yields 1.15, 49.4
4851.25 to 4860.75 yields 0.90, 49.3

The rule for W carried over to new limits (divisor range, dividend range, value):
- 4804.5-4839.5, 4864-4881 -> 0.95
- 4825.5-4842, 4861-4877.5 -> 0.90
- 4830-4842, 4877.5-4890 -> 0.97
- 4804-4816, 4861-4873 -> 0.89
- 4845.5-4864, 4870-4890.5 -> 1.06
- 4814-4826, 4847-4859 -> 0.94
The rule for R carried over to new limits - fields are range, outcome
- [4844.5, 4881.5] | 51.1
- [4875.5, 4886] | 53.3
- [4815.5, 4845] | 56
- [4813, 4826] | 56.5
